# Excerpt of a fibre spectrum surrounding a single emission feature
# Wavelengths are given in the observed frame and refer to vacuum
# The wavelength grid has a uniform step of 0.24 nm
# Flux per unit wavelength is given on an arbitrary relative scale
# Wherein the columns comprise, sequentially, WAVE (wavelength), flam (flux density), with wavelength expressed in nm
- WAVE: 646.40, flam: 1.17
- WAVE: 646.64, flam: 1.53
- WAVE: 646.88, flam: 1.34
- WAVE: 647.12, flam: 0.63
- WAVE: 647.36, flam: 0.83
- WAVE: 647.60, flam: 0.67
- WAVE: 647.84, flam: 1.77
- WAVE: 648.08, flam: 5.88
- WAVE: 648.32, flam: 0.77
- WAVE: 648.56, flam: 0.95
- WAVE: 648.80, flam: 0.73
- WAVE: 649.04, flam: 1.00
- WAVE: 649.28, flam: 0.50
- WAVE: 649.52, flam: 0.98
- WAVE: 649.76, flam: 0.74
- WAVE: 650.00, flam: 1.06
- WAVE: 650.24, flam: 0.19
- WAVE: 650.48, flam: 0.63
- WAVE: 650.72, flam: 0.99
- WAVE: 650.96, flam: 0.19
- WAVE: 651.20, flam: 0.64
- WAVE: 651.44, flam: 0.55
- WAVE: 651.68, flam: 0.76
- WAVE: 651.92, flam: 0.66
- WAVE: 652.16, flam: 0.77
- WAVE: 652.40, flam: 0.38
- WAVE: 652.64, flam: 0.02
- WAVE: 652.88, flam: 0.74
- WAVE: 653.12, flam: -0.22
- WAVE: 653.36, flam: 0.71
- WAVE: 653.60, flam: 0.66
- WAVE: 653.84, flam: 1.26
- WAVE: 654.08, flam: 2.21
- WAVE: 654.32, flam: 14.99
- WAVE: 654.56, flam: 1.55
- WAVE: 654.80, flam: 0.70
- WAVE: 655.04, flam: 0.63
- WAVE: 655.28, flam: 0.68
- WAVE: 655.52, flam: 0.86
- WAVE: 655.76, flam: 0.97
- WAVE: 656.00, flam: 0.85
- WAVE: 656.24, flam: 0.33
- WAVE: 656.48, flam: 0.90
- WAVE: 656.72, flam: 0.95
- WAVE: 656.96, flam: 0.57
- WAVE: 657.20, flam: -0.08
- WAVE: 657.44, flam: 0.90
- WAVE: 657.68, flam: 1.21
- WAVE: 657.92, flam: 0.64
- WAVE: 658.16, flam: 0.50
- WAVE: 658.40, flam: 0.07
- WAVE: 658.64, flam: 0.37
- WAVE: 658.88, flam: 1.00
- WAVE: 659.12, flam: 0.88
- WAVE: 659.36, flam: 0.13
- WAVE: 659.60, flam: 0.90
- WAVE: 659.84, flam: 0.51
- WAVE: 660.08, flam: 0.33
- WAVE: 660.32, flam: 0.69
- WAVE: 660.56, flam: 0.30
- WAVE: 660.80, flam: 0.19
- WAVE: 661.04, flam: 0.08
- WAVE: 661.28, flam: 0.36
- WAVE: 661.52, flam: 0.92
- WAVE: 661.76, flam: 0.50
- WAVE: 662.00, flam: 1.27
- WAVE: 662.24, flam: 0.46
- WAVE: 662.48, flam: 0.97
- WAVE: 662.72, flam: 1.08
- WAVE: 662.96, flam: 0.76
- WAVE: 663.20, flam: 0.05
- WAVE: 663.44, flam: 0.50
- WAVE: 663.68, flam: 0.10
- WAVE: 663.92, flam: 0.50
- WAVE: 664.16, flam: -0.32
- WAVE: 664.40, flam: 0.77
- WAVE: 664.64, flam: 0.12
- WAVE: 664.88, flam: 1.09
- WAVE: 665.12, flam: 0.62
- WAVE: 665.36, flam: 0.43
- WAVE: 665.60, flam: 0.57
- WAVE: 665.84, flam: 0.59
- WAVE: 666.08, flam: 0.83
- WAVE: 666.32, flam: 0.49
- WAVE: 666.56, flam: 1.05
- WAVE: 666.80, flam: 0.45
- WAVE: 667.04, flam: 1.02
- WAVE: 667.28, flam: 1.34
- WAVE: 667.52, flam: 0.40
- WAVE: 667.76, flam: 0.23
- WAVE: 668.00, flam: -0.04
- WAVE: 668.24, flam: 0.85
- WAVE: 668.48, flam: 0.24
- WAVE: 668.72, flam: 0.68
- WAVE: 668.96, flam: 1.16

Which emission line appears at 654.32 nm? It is [O III]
